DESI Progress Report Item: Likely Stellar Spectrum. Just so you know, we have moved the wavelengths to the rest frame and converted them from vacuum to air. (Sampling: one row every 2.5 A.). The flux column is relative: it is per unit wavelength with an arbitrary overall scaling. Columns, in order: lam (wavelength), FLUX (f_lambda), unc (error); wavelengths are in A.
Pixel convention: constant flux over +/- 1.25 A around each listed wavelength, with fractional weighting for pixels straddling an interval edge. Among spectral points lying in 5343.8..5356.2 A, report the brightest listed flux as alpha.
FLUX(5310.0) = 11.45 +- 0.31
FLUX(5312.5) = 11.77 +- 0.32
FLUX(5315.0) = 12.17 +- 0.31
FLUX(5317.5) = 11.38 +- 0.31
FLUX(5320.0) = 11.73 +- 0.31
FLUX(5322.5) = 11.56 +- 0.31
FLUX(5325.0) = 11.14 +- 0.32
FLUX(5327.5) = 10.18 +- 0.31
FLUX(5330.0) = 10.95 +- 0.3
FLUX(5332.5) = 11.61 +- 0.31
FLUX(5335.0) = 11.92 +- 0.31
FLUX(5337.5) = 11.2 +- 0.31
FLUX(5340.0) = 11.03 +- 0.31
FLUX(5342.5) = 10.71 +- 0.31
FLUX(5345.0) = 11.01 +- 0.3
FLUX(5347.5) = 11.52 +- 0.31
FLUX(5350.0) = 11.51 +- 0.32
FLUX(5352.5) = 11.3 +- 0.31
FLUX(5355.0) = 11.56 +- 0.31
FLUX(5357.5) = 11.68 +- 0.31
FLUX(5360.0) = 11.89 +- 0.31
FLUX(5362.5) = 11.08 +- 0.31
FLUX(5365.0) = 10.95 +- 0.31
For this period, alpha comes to 11.56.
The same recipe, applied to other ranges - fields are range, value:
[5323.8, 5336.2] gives 11.92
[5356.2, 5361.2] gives 11.89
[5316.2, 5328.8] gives 11.73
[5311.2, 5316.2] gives 12.17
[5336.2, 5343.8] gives 11.2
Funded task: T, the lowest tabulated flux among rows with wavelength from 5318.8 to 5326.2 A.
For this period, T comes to 11.14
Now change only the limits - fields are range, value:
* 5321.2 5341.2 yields 10.18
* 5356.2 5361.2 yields 11.68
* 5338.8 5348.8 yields 10.71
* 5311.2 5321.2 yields 11.38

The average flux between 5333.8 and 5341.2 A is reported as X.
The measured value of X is 11.4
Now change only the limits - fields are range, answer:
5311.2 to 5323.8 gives 11.7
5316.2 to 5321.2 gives 11.6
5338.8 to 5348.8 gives 11.1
